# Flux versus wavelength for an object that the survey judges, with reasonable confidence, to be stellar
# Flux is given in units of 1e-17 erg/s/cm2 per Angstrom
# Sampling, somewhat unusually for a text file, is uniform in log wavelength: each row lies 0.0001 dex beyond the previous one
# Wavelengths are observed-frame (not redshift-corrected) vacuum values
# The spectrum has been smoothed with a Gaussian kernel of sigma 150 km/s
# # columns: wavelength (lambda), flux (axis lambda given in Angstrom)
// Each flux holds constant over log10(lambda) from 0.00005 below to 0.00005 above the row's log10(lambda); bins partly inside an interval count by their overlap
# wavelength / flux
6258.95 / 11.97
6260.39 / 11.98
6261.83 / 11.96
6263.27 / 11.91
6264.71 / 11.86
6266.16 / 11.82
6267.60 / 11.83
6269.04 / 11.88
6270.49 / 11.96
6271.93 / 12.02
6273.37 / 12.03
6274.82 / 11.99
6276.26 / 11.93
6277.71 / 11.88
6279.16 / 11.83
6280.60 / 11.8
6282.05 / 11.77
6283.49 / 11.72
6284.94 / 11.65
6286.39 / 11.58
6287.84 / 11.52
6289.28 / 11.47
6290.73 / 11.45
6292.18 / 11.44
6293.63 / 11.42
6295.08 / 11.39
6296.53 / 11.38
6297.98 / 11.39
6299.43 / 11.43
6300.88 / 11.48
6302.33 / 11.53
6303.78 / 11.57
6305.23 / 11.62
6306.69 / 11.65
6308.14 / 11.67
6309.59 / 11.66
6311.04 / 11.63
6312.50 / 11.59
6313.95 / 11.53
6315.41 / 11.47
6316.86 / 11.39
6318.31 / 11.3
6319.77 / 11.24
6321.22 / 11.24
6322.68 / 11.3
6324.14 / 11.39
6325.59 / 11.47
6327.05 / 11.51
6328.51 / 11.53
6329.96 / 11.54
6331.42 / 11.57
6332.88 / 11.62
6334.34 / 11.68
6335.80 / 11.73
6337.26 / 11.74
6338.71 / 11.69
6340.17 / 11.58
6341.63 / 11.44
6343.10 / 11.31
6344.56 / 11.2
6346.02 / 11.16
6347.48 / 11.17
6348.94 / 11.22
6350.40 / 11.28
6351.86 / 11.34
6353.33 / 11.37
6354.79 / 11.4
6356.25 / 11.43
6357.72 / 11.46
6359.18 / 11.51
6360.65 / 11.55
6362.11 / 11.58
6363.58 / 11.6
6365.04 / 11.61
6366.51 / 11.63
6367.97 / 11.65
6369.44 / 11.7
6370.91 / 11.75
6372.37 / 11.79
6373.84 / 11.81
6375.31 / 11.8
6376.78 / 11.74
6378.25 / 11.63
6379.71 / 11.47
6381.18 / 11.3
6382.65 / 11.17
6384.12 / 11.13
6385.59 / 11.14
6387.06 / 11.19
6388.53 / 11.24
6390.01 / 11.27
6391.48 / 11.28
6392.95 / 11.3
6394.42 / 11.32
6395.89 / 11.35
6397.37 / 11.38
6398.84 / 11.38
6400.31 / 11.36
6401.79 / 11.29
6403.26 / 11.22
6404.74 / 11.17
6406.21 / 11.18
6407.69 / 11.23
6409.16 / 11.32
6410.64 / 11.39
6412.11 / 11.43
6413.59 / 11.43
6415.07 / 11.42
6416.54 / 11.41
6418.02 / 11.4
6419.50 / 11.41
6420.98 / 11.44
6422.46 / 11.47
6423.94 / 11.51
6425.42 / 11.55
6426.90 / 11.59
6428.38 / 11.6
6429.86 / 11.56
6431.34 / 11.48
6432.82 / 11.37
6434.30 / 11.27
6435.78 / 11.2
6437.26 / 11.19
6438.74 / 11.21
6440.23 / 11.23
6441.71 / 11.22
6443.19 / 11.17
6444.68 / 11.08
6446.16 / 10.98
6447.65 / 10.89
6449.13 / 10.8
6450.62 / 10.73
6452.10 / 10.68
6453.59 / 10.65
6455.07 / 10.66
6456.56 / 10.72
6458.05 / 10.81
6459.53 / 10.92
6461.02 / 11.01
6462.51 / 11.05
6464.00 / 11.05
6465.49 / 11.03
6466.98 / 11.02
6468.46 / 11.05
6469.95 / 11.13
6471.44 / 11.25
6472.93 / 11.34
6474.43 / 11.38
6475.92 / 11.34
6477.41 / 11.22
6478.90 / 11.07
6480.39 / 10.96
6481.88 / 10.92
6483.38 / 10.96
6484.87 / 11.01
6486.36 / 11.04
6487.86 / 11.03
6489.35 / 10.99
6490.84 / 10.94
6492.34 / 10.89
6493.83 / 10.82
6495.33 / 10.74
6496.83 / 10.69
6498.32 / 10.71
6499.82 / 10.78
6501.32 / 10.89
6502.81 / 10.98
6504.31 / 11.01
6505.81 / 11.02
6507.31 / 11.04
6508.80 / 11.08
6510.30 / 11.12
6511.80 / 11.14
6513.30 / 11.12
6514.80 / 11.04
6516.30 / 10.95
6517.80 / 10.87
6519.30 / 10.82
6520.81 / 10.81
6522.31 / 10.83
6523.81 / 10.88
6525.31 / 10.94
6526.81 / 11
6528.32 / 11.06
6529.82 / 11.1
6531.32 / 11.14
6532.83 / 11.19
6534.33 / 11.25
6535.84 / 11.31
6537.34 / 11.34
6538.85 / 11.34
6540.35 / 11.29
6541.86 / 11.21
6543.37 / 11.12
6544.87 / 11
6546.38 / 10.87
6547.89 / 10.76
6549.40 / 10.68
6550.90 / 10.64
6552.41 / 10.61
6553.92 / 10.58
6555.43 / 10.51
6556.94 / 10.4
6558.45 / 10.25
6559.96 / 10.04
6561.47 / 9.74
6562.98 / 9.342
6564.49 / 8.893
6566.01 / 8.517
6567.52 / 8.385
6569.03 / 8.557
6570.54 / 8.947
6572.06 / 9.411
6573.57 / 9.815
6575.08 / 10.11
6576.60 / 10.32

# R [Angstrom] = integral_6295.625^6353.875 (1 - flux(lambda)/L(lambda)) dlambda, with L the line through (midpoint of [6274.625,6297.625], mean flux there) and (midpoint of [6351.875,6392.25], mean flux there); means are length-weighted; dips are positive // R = 0.5 Angstrom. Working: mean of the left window 11.6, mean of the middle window 11.5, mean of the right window 11.5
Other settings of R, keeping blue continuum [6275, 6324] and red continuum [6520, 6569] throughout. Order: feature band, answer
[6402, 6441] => -1.1 Angstrom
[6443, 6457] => 0.1 Angstrom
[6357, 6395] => -0.8 Angstrom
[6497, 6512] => -0.3 Angstrom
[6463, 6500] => -0.7 Angstrom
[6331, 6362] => -0.3 Angstrom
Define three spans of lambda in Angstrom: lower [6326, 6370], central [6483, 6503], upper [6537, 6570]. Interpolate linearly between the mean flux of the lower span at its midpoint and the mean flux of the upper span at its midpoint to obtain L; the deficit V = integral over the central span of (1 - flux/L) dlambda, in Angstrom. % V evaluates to -0.51 Angstrom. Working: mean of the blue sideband 11.5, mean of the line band 10.9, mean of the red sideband 10.3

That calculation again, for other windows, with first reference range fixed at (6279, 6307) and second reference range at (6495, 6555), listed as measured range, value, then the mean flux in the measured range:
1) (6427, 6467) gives 0.4 Angstrom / 11.1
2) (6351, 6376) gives -0.5 Angstrom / 11.6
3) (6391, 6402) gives 0.0 Angstrom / 11.3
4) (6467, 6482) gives -0.1 Angstrom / 11.2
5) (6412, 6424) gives -0.2 Angstrom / 11.4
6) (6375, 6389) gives -0.1 Angstrom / 11.4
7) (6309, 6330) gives 0.1 Angstrom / 11.4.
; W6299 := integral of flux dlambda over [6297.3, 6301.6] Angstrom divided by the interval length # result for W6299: 11.4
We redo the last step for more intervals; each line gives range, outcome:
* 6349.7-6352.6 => 11.3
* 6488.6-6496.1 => 10.9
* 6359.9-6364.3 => 11.6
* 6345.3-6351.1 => 11.2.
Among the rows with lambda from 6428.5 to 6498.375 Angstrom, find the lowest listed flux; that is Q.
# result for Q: 10.65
